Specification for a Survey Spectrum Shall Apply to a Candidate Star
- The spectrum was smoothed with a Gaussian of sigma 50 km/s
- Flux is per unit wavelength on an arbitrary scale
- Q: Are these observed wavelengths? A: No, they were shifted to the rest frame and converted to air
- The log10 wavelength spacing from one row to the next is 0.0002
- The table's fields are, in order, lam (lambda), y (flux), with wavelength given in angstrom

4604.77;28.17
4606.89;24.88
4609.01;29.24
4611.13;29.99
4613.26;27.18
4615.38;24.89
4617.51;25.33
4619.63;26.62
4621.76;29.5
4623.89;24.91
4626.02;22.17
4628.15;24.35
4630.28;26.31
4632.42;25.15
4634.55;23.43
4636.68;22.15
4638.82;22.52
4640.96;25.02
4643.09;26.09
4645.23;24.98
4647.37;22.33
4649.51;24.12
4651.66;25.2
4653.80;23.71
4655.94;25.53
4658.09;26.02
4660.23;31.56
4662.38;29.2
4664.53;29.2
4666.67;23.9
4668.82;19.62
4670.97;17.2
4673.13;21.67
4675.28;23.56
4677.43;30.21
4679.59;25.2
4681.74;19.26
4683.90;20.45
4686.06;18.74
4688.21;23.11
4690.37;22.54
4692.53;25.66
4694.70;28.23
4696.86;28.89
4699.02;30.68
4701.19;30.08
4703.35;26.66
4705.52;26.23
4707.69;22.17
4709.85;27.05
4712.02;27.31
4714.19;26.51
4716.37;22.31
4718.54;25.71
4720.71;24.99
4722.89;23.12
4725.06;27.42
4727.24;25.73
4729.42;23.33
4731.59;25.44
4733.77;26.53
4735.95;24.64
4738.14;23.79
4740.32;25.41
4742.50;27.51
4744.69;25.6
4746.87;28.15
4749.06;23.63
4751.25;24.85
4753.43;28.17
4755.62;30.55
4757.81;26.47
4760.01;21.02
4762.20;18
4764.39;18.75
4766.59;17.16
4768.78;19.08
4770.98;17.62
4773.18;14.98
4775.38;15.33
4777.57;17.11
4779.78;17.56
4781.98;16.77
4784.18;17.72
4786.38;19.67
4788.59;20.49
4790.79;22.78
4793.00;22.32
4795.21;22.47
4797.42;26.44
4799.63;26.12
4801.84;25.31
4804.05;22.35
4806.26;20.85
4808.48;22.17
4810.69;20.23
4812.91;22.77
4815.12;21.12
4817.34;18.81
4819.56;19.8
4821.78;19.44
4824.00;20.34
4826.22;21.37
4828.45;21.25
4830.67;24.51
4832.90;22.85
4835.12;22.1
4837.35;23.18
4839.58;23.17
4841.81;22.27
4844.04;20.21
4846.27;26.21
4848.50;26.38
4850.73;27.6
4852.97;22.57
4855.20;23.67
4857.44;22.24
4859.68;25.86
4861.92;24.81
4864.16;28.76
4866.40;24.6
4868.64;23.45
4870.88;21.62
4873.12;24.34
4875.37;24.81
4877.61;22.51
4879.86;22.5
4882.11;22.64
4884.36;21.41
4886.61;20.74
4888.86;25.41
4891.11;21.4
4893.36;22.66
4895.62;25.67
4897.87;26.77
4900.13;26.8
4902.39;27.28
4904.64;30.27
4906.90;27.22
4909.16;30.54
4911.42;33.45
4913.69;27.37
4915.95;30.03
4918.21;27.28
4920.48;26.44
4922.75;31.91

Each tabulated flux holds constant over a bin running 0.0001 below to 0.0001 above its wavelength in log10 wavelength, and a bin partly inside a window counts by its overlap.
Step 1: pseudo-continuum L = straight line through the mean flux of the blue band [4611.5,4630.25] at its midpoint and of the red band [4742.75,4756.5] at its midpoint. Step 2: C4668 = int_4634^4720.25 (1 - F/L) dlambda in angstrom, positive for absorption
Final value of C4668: 4.58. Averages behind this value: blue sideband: 25.8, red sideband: 26.8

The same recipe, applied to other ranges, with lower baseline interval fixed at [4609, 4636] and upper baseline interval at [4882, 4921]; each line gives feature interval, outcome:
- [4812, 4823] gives 2.48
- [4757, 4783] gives 7.88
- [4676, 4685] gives 0.78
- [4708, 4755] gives 0.94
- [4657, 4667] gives -0.89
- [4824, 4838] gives 2.09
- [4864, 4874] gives 0.83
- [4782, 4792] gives 2.43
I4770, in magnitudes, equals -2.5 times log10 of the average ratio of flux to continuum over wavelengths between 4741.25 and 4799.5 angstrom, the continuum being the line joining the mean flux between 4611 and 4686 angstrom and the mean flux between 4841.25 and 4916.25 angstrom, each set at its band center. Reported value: 0.153 mag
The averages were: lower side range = 24.7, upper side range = 25.1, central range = 21.6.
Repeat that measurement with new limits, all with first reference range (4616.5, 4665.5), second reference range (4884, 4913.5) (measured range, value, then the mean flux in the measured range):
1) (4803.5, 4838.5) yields 0.21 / 21.4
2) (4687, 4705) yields -0.05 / 26.9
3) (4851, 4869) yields 0.06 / 24.7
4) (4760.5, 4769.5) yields 0.37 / 18.4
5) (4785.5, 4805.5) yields 0.13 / 23.1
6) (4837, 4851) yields 0.09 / 24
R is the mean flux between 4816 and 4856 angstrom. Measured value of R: 22.5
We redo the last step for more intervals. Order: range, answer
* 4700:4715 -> 26.6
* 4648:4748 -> 25.2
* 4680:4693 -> 21.6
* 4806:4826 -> 20.6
